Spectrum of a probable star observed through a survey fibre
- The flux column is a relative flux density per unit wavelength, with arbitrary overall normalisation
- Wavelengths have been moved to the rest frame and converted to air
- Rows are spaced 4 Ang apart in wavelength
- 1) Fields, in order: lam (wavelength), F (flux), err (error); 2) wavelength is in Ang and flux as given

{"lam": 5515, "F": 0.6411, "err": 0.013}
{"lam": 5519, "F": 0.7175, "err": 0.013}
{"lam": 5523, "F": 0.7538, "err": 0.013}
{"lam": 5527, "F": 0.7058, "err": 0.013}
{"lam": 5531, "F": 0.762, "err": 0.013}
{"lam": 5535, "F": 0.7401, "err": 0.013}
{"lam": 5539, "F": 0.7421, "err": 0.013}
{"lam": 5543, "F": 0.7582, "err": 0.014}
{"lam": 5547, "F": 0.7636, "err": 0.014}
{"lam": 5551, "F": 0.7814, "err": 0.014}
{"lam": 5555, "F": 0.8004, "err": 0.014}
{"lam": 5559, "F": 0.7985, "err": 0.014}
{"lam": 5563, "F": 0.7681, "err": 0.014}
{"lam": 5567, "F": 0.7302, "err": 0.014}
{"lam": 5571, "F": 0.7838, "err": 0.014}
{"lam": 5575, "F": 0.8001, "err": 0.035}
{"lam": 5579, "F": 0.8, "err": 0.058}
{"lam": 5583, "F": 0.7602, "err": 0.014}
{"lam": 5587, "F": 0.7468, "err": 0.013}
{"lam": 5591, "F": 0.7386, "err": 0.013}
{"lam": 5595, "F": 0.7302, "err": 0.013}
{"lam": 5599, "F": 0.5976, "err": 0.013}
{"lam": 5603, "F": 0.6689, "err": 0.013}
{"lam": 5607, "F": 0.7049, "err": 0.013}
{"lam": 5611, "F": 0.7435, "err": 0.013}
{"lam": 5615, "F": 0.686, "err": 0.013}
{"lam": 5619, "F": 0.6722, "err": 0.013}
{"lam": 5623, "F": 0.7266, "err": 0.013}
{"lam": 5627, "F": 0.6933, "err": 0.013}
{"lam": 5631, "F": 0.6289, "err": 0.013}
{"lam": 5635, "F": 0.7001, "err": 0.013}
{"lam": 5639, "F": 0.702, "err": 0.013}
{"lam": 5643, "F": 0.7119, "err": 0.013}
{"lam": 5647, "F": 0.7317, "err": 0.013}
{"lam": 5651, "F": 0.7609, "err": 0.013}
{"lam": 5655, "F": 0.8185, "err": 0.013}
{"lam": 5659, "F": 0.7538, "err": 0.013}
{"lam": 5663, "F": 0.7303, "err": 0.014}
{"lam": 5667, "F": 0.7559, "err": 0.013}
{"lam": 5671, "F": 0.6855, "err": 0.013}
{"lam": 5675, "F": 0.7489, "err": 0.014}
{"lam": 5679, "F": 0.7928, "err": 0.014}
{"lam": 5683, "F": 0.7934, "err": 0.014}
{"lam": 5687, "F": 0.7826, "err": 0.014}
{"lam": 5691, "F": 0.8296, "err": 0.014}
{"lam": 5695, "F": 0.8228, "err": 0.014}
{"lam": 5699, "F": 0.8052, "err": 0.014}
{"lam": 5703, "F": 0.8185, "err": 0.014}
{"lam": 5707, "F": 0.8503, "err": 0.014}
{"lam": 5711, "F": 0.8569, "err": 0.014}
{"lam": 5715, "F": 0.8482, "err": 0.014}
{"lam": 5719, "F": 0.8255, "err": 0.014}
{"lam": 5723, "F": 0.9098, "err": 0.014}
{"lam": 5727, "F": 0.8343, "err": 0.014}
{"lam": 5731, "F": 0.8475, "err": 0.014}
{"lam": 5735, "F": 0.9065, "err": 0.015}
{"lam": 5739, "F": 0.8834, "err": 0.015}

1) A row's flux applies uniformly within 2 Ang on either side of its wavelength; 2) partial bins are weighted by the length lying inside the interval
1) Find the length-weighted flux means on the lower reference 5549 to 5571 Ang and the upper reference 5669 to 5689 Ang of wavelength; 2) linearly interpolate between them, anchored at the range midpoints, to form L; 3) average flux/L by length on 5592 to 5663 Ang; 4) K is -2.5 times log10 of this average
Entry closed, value 0.09 mag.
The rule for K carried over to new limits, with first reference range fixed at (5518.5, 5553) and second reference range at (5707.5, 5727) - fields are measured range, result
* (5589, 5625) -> 0.14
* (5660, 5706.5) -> 0.08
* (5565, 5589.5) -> 0.01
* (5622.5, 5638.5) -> 0.18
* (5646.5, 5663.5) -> 0.08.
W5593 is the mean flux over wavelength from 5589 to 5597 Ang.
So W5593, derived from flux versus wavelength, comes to 0.734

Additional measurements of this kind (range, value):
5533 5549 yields 0.751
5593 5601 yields 0.664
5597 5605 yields 0.633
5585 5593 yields 0.743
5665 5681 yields 0.746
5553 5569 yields 0.774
